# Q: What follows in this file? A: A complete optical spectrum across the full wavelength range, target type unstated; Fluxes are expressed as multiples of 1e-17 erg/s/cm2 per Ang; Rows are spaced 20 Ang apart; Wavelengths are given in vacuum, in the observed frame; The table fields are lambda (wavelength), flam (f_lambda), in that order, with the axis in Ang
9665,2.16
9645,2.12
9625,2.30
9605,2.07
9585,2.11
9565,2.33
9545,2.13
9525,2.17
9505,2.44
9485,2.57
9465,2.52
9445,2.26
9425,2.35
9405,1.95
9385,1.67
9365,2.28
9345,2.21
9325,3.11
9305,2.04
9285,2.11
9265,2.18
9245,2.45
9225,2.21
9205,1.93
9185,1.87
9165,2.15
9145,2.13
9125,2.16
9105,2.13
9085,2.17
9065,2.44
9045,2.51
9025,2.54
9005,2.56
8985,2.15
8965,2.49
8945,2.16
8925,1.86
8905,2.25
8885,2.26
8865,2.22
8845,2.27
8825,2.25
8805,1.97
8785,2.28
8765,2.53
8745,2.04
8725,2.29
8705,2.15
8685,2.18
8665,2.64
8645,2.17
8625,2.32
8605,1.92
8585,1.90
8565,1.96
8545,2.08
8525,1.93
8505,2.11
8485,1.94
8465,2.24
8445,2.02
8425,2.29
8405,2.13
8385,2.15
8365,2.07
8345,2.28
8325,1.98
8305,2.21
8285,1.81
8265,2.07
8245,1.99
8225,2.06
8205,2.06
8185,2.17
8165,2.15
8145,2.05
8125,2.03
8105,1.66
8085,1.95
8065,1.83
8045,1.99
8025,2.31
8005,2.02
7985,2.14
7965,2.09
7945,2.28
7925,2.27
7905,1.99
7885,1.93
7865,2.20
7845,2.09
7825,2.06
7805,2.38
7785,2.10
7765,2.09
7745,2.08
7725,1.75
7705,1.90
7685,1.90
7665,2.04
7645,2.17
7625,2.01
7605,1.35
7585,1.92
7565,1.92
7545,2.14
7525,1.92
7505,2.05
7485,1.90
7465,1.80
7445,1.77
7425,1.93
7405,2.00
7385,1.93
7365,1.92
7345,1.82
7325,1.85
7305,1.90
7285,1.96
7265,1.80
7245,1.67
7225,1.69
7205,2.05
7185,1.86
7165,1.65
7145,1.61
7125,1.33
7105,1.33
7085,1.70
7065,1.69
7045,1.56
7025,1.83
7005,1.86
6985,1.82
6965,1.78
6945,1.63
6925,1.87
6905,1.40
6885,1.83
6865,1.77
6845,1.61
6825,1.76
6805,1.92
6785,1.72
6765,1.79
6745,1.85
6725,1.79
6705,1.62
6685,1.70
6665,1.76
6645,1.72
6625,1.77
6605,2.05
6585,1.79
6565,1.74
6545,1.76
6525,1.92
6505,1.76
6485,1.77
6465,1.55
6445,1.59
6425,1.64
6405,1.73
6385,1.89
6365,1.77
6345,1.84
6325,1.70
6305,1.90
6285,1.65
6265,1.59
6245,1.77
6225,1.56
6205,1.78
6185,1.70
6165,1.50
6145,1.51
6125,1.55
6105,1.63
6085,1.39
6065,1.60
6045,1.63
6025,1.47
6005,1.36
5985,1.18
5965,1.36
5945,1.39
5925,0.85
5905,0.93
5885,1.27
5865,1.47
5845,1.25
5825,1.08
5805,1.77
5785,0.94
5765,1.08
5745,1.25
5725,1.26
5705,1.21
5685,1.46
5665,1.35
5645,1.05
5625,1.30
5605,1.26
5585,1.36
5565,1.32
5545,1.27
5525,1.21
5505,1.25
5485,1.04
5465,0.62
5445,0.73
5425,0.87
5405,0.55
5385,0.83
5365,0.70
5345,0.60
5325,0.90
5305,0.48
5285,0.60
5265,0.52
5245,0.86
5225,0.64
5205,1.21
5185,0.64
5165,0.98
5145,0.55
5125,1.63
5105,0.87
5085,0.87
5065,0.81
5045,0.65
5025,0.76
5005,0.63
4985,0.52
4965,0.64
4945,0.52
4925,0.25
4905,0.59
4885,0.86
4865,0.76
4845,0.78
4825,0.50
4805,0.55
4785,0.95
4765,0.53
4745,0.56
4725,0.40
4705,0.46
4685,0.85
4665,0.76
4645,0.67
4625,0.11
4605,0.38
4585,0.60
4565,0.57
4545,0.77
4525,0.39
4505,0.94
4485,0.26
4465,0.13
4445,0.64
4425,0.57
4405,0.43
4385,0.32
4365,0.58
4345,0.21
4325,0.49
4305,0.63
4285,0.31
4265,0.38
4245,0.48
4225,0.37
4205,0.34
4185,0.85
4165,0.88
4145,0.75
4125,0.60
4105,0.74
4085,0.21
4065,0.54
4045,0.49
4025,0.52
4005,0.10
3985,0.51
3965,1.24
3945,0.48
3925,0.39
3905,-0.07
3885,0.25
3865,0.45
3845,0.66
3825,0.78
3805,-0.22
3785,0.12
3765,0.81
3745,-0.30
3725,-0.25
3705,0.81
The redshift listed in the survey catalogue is 0.38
